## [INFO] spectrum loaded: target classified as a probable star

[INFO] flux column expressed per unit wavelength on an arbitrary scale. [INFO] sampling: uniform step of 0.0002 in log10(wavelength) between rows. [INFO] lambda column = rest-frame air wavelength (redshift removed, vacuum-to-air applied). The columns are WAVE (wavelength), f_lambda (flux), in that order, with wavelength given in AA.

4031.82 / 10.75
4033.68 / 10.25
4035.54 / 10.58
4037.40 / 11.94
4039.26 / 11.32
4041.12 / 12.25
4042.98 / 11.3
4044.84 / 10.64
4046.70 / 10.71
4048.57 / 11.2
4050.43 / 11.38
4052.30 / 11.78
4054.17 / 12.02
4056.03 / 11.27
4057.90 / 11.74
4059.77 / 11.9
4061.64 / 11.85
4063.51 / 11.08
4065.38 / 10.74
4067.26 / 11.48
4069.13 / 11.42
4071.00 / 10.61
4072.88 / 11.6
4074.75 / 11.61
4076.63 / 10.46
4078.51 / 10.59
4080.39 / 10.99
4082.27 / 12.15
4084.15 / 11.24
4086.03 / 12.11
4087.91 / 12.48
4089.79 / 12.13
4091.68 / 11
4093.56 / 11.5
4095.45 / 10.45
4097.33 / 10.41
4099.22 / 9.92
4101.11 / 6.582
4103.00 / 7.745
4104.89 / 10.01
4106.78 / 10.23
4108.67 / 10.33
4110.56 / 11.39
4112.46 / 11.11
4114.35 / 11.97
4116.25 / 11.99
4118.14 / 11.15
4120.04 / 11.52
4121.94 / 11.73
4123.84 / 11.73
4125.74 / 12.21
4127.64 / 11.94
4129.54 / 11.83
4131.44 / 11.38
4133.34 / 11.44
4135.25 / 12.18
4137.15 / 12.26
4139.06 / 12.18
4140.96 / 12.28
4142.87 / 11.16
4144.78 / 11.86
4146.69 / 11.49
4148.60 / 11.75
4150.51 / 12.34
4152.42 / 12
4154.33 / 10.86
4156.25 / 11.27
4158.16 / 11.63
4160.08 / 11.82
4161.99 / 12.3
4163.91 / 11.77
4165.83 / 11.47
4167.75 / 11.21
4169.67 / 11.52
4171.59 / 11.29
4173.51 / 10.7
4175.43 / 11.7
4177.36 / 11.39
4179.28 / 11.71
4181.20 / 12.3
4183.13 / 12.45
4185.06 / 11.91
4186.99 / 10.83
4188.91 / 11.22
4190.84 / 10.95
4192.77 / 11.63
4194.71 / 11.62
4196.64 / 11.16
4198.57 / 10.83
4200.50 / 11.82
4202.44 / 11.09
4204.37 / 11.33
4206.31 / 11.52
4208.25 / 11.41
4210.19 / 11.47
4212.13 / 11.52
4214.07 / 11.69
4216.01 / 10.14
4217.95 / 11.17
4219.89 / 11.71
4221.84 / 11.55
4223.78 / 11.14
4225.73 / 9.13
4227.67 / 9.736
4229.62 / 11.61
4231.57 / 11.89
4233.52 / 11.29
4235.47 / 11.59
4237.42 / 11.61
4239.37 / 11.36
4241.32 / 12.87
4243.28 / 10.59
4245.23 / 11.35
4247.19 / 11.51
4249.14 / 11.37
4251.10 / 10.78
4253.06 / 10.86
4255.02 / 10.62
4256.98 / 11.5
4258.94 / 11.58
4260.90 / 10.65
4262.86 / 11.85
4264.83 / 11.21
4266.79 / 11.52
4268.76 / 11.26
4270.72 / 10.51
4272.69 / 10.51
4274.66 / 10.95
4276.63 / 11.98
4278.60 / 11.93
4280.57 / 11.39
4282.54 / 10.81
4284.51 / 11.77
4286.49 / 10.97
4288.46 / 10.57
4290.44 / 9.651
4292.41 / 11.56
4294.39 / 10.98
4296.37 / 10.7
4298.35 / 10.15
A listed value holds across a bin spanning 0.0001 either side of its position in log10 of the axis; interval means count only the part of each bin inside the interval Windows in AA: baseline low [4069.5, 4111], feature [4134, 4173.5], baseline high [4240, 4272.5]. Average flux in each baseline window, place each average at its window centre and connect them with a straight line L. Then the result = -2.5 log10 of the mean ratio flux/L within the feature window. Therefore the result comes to -0.08 mag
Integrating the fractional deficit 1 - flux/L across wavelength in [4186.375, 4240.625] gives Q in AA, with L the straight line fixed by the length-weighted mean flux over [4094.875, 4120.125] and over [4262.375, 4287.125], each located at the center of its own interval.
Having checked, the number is -1.5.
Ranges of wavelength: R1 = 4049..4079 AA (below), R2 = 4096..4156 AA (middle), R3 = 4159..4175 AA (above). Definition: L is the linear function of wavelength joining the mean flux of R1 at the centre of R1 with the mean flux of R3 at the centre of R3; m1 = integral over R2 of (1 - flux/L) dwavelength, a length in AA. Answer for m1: 1.4 AA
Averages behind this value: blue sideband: 11.4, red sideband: 11.5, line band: 11.2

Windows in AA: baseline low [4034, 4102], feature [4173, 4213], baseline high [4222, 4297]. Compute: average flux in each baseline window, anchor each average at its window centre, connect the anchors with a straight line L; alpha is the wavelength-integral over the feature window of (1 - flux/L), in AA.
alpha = -1.1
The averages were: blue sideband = 11.2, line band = 11.5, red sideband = 11.1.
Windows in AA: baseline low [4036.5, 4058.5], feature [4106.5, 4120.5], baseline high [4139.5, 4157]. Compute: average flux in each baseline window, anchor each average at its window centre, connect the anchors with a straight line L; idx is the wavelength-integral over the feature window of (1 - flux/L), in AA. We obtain 0.44 AA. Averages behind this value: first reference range 11.5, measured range 11.2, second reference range 11.7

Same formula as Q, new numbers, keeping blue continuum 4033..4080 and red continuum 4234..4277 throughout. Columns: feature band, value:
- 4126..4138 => -0.6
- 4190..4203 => -0.1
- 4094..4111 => 2.4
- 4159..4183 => -0.8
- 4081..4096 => -0.5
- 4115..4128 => -0.6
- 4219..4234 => 0.4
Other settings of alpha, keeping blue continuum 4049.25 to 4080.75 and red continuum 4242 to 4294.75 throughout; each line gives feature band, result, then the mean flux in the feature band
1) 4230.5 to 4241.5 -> -0.52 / 11.7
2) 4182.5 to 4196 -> -0.33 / 11.5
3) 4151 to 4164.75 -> -0.55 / 11.7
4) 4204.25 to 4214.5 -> -0.28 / 11.5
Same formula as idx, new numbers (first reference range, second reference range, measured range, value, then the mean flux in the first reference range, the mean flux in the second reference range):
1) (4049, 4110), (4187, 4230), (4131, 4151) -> -1.44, 11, 11.1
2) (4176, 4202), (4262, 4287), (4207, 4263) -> 0.85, 11.5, 11.3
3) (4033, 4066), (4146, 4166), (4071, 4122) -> 2.76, 11.3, 11.7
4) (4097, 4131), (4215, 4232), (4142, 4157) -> -1.09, 10.8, 10.9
